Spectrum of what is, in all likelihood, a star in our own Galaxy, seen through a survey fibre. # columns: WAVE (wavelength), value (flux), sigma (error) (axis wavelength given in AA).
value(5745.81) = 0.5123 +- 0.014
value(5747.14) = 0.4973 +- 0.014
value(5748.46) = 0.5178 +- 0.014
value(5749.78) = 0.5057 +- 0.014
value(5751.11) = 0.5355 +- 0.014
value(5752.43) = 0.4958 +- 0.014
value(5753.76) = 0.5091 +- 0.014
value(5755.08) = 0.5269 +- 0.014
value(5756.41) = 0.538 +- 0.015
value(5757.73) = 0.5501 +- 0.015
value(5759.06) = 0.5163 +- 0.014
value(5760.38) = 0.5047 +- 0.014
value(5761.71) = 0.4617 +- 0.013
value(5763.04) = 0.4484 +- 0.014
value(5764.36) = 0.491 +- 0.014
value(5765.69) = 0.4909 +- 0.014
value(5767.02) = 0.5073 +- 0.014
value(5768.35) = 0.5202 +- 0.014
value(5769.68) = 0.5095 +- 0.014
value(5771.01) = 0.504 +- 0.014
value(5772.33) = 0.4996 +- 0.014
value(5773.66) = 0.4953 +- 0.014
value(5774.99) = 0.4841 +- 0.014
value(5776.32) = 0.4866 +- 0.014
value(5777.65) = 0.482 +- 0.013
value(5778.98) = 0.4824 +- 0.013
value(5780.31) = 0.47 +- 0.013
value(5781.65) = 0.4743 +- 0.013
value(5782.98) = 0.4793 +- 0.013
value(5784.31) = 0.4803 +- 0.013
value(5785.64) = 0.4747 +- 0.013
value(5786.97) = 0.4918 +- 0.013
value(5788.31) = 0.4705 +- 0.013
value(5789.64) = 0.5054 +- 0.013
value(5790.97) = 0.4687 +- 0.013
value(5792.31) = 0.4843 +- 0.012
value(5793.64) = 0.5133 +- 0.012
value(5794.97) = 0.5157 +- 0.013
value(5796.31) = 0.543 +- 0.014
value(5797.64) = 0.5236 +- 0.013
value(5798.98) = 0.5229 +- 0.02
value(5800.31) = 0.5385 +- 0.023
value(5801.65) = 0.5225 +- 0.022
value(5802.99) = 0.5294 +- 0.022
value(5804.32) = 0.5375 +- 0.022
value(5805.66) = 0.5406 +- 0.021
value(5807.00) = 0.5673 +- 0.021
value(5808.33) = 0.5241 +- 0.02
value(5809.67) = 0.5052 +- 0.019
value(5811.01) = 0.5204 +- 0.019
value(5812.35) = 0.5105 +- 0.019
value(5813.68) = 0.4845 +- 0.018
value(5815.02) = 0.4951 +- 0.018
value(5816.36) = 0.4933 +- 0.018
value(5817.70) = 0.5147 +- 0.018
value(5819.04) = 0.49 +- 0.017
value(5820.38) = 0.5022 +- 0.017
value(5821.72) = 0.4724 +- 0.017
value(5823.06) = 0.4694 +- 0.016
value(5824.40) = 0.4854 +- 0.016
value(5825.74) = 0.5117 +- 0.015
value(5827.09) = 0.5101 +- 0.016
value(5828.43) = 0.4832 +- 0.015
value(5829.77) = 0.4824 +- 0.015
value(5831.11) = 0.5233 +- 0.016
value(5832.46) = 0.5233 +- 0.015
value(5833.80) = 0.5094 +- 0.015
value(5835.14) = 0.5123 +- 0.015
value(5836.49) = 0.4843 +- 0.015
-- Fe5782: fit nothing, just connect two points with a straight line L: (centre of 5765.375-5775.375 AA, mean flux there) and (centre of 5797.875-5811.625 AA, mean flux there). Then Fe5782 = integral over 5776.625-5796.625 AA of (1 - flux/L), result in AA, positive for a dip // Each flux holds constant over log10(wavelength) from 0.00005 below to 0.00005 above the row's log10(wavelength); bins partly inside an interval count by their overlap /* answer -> 1.07 AA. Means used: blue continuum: 0.502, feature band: 0.488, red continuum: 0.53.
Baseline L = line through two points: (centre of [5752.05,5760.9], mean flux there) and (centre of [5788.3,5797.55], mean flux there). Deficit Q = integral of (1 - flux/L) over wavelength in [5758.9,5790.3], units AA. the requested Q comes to 1.50 AA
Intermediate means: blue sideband 0.521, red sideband 0.504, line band 0.488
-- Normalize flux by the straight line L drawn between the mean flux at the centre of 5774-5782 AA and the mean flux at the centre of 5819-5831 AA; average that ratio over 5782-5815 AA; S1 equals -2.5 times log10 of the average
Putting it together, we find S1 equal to -0.05 mag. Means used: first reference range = 0.48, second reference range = 0.491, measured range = 0.51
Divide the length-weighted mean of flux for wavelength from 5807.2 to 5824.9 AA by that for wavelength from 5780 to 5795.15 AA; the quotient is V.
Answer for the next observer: 1.03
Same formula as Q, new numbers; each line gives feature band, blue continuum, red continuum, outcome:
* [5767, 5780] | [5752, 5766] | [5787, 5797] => 0.2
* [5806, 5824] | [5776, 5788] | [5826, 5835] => -0.2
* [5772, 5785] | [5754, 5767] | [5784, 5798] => 0.4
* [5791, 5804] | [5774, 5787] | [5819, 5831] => -0.9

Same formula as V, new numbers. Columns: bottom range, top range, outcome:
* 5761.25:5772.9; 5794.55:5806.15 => 1.08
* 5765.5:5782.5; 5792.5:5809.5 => 1.08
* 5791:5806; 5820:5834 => 0.95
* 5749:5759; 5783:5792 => 0.92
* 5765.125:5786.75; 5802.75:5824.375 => 1.04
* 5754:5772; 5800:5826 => 1.01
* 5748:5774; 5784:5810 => 1.01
